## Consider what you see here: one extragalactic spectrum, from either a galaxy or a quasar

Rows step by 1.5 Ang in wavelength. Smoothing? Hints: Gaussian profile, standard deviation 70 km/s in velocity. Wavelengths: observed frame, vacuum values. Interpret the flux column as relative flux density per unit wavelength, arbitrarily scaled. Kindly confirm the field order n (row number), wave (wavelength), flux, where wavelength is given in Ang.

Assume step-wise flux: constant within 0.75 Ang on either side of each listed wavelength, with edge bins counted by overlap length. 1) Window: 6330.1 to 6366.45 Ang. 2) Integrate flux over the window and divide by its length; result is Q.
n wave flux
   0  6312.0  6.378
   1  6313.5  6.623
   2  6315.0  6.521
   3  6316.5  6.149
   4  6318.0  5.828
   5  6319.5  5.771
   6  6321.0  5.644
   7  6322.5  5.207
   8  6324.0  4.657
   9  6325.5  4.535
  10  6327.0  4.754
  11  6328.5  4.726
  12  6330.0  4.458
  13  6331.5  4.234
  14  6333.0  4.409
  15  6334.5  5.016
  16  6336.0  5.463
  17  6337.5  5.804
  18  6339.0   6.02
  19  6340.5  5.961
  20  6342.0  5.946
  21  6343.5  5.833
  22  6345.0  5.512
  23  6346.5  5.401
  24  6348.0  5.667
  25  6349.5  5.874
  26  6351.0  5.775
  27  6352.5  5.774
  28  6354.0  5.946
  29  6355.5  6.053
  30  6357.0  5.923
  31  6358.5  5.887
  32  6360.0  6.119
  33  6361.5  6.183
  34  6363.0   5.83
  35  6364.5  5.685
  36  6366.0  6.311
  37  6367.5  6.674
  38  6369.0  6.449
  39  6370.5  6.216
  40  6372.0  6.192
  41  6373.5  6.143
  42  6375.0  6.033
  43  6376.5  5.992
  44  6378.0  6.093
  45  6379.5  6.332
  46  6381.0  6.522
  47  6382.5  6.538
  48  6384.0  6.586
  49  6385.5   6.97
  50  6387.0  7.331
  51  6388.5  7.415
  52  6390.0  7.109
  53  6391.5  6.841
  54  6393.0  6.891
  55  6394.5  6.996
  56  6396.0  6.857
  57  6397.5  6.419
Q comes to 5.67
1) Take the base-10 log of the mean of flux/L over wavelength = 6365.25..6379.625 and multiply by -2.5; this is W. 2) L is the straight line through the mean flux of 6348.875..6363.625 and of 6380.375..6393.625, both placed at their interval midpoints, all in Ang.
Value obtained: 0.04 mag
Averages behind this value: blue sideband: 5.94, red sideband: 6.92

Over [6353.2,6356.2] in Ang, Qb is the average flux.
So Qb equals 5.99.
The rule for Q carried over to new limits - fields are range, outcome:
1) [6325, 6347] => 5.21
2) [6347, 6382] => 6.07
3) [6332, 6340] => 5.33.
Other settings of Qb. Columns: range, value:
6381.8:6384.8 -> 6.57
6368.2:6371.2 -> 6.34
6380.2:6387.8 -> 6.79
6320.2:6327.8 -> 4.96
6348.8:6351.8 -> 5.82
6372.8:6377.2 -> 6.06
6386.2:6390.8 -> 7.28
